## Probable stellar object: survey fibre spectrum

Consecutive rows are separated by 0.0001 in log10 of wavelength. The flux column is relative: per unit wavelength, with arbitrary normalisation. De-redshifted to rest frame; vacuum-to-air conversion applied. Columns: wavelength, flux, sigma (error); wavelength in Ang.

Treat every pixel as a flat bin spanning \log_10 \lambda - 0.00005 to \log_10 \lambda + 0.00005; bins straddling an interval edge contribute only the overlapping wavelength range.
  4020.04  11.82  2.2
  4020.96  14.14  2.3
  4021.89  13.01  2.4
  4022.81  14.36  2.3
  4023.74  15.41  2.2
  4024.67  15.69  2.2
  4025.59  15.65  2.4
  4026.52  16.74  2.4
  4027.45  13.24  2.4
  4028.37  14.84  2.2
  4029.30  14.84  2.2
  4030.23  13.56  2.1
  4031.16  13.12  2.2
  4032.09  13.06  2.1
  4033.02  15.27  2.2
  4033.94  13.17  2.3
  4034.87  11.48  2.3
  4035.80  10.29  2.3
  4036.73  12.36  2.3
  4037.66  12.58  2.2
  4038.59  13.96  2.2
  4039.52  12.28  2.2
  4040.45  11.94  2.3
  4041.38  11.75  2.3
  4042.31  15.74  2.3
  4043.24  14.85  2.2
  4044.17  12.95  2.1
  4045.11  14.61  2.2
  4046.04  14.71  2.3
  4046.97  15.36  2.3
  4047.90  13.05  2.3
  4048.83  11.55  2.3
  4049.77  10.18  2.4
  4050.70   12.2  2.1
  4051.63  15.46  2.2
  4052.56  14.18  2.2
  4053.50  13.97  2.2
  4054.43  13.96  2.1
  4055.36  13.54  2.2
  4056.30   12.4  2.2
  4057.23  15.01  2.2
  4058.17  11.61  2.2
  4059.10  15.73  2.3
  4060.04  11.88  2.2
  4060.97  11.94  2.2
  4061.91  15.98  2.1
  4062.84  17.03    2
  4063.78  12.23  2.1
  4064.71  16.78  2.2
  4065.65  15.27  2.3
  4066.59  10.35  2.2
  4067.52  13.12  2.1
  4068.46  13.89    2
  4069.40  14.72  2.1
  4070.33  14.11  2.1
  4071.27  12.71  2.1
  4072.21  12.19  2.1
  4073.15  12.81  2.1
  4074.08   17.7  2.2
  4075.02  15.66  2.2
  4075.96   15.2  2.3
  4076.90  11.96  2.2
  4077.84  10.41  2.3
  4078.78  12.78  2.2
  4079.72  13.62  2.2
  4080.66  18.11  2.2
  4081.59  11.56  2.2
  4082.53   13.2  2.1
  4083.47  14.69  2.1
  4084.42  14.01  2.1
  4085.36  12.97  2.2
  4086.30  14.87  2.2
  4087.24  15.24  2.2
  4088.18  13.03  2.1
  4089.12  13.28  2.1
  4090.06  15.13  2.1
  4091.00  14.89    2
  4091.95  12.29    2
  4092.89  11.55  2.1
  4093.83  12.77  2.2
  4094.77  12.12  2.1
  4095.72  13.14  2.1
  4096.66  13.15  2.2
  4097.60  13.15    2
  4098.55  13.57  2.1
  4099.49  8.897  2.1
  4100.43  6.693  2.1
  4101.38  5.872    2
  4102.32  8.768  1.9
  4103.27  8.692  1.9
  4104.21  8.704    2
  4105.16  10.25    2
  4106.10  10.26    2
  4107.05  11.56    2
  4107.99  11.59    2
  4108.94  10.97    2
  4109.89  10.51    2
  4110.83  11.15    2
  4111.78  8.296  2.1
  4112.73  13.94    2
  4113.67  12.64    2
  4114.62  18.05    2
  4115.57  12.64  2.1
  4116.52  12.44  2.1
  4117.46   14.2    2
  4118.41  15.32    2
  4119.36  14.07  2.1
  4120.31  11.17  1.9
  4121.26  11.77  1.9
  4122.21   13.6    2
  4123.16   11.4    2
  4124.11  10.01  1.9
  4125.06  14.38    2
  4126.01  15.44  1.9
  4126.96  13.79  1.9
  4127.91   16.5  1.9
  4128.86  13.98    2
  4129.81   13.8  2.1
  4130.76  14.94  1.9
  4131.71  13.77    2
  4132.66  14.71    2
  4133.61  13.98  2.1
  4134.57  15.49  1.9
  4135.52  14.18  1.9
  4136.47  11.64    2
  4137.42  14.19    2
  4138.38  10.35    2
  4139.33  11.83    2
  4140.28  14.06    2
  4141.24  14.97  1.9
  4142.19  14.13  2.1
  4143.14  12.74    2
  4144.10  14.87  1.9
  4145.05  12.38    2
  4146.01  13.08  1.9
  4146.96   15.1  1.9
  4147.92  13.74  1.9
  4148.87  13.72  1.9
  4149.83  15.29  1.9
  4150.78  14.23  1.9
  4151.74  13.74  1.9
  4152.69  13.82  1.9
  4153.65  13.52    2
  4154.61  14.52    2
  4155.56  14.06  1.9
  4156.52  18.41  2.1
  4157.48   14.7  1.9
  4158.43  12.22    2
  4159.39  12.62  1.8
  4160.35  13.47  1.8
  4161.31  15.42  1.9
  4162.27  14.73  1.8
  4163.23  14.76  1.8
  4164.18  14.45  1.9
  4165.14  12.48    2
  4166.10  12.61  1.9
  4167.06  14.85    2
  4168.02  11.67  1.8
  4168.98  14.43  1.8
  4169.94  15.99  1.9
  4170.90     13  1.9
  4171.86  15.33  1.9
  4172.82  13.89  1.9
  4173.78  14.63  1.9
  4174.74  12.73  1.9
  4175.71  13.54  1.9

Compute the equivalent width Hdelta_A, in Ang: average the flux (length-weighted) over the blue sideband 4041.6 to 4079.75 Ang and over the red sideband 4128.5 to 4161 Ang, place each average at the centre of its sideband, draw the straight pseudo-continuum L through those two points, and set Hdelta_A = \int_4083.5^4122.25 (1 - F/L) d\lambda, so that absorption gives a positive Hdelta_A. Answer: 4.7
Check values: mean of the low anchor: 13.7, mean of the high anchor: 13.9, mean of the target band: 12.1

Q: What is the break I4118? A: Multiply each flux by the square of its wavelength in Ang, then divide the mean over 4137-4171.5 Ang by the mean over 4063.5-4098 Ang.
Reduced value 1.1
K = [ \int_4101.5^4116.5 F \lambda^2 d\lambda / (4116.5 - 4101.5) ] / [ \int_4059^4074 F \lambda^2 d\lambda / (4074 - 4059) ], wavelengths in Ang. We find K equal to 0.82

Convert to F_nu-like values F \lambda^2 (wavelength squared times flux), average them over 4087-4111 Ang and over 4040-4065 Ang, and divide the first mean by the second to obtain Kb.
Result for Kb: 0.85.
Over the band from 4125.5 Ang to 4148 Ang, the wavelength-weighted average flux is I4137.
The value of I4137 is 13.9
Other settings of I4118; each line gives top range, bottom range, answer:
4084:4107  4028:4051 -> 0.92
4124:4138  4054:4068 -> 1.06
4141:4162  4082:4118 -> 1.20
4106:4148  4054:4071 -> 0.98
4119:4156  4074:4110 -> 1.13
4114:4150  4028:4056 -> 1.07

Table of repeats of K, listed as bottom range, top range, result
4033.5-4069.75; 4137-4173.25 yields 1.09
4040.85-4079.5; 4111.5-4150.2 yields 1.03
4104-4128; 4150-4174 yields 1.16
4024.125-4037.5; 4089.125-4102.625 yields 0.87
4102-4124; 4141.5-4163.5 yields 1.22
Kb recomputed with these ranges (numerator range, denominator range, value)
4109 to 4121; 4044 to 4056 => 0.98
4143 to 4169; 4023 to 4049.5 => 1.08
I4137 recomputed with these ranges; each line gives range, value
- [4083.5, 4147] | 12.7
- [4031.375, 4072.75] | 13.4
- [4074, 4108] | 12.4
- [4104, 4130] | 12.6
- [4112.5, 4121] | 13.8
